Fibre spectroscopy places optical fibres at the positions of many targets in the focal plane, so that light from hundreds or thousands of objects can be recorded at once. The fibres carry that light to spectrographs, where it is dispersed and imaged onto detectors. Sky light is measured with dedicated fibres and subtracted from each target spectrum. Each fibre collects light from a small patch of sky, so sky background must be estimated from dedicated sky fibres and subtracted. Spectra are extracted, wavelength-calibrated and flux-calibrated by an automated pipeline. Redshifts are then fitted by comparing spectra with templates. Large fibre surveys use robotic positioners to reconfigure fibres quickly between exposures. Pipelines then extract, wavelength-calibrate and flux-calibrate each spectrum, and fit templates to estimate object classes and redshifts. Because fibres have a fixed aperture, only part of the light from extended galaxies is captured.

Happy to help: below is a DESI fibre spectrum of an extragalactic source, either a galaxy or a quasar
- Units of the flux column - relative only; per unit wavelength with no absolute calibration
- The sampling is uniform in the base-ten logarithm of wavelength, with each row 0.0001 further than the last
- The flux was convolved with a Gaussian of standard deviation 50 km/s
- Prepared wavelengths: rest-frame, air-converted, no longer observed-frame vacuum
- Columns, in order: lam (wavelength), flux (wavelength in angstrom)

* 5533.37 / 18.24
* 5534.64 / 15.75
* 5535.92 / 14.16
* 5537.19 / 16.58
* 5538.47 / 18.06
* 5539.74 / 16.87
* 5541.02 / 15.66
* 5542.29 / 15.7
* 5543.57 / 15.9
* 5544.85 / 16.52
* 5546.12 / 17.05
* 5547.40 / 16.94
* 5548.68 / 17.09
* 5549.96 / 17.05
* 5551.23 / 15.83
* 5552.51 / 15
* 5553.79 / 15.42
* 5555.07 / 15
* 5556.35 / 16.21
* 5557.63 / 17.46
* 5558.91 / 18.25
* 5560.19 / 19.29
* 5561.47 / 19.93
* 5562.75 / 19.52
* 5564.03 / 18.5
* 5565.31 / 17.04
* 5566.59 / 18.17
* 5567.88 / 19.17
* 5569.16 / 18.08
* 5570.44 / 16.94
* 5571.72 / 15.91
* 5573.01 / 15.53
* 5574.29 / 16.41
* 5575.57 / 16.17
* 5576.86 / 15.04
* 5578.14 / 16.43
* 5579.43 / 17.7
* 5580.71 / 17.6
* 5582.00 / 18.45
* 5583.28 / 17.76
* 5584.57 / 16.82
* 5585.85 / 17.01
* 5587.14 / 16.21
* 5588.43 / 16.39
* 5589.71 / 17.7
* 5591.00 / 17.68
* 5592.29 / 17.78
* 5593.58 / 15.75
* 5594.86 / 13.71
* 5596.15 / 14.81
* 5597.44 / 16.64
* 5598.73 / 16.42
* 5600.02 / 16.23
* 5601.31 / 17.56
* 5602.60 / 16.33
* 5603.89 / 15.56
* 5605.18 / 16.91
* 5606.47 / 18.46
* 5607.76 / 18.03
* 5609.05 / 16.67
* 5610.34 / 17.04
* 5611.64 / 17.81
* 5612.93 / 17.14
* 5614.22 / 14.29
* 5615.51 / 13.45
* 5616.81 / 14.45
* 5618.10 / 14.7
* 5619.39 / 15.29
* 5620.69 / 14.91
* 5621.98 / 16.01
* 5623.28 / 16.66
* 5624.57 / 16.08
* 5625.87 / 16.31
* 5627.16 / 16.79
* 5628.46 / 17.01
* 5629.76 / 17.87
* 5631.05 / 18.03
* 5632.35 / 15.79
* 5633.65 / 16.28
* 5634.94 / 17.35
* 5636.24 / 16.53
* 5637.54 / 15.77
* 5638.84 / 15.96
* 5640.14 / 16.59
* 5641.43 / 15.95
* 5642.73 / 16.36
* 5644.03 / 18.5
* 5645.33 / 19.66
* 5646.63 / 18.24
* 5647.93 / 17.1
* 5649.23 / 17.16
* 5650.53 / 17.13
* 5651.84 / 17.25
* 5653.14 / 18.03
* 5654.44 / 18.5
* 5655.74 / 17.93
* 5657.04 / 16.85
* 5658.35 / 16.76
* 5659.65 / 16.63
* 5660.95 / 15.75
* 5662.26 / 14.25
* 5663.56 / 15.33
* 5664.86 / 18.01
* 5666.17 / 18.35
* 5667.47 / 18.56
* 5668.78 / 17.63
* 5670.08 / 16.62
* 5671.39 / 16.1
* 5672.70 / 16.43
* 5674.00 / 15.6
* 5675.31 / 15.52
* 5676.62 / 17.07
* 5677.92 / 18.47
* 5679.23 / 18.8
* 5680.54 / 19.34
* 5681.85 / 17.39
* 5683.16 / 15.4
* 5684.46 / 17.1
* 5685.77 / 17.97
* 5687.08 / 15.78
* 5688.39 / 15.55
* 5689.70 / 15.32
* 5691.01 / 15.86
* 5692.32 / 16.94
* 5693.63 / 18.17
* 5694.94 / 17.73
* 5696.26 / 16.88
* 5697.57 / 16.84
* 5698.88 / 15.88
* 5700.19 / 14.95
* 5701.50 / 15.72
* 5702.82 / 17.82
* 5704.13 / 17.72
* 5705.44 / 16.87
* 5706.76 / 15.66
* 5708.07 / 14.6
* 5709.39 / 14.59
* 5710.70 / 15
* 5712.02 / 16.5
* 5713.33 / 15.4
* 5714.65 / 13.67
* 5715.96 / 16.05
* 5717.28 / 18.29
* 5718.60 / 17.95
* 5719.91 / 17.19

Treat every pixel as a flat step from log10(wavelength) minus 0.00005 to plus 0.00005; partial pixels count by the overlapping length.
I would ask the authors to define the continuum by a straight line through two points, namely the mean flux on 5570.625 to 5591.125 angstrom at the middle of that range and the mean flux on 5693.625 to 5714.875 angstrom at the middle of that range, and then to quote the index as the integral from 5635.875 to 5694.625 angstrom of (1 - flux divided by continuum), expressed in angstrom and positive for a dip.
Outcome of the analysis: -2.43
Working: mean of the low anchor 16.8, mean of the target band 17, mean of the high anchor 16.1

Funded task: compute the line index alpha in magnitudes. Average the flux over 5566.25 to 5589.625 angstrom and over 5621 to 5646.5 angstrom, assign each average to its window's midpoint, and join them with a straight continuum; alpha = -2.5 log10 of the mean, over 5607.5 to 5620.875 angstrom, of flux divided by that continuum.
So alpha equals 0.07 mag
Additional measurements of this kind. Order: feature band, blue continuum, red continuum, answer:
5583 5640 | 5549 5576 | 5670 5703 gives 0.04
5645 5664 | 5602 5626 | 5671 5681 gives -0.02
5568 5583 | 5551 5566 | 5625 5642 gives 0.02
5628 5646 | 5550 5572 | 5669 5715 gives -0.01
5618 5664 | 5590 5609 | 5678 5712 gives -0.01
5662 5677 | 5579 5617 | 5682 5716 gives -0.02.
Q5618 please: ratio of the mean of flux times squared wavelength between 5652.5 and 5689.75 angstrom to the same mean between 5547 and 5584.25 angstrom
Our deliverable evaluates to 1.0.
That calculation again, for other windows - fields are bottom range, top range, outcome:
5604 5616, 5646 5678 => 1.04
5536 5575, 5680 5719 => 1.02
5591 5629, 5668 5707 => 1.07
